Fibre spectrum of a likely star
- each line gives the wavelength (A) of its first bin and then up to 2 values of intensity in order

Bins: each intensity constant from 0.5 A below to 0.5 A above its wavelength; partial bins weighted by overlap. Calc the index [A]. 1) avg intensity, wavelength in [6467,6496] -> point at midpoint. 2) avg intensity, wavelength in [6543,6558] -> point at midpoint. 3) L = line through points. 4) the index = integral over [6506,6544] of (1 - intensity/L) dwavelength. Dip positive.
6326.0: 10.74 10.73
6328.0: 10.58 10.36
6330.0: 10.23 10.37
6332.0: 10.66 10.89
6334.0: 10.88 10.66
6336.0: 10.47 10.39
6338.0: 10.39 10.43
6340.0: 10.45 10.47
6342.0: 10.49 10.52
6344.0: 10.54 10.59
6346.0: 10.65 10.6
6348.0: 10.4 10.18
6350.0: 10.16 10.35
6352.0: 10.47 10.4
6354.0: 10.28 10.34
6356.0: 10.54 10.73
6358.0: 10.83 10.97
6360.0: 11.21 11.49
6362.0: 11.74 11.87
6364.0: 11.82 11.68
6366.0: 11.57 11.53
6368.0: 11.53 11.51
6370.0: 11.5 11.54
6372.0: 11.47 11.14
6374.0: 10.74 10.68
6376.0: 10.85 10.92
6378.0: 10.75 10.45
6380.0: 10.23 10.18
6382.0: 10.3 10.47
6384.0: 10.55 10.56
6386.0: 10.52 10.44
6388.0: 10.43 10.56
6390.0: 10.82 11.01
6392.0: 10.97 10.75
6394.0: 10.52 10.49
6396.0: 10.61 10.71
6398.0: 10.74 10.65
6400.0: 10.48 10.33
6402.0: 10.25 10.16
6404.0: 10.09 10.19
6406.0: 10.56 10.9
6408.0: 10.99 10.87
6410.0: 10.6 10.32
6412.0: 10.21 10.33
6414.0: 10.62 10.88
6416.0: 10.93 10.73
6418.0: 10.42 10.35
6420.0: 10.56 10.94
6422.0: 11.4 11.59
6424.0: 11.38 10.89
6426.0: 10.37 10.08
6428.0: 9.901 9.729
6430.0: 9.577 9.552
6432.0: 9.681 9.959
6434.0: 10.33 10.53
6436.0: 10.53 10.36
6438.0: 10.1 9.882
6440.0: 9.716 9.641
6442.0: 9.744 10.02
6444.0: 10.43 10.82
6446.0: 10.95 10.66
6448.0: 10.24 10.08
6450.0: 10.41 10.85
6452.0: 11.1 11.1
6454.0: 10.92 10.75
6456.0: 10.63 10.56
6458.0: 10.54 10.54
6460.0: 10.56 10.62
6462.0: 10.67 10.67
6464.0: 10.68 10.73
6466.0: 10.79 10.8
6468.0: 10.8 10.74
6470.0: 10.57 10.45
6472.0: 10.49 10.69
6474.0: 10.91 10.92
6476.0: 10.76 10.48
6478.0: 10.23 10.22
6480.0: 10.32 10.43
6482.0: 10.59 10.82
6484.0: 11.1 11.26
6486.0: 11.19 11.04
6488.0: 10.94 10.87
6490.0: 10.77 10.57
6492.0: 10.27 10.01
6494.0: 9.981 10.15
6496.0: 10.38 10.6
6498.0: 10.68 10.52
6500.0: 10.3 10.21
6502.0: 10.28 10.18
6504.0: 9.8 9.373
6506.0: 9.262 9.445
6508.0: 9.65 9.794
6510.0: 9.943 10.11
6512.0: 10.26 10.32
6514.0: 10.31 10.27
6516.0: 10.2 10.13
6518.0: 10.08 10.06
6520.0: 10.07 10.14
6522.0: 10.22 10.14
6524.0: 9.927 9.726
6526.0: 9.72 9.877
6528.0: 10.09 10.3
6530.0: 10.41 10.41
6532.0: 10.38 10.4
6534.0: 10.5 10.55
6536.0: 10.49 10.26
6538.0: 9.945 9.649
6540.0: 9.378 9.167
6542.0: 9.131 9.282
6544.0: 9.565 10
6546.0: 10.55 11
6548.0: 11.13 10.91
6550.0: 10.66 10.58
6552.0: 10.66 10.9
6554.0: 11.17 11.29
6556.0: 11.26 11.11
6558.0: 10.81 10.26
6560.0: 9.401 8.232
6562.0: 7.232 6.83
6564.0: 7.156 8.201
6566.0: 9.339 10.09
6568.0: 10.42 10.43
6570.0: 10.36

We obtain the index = 2.4 A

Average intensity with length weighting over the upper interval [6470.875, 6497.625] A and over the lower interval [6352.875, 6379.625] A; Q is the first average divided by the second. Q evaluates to 1.0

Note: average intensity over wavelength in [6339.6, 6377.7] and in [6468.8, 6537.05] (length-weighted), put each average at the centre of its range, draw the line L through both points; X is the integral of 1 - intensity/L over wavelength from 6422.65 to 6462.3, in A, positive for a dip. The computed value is 0.7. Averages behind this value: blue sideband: 10.9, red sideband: 10.3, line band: 10.4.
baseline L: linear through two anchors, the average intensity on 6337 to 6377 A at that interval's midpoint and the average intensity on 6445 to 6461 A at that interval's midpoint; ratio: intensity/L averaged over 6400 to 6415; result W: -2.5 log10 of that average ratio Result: 0.03 mag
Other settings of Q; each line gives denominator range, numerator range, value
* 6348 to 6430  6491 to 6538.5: 0.94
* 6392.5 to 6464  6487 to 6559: 0.98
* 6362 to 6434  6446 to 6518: 0.98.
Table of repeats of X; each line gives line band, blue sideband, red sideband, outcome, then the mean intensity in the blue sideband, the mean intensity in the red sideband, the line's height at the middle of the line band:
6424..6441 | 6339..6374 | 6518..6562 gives 0.8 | 10.9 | 10.2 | 10.6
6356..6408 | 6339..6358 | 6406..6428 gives -1.3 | 10.5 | 10.7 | 10.6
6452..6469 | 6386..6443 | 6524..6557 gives -0.5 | 10.4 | 10.3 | 10.4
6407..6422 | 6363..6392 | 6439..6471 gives 0.1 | 10.9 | 10.5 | 10.8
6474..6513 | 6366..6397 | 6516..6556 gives 0.1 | 10.8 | 10.2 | 10.4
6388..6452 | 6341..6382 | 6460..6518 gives 1.2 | 10.9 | 10.4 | 10.7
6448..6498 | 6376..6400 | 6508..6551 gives -1.6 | 10.6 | 10.1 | 10.3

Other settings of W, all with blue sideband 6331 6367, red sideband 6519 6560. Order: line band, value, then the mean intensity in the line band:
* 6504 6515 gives 0.05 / 9.86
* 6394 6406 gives 0.02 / 10.4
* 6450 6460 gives -0.03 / 10.7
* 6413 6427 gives -0.02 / 10.8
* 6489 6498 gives 0.00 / 10.4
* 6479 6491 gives -0.04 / 10.8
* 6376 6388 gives 0.02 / 10.5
